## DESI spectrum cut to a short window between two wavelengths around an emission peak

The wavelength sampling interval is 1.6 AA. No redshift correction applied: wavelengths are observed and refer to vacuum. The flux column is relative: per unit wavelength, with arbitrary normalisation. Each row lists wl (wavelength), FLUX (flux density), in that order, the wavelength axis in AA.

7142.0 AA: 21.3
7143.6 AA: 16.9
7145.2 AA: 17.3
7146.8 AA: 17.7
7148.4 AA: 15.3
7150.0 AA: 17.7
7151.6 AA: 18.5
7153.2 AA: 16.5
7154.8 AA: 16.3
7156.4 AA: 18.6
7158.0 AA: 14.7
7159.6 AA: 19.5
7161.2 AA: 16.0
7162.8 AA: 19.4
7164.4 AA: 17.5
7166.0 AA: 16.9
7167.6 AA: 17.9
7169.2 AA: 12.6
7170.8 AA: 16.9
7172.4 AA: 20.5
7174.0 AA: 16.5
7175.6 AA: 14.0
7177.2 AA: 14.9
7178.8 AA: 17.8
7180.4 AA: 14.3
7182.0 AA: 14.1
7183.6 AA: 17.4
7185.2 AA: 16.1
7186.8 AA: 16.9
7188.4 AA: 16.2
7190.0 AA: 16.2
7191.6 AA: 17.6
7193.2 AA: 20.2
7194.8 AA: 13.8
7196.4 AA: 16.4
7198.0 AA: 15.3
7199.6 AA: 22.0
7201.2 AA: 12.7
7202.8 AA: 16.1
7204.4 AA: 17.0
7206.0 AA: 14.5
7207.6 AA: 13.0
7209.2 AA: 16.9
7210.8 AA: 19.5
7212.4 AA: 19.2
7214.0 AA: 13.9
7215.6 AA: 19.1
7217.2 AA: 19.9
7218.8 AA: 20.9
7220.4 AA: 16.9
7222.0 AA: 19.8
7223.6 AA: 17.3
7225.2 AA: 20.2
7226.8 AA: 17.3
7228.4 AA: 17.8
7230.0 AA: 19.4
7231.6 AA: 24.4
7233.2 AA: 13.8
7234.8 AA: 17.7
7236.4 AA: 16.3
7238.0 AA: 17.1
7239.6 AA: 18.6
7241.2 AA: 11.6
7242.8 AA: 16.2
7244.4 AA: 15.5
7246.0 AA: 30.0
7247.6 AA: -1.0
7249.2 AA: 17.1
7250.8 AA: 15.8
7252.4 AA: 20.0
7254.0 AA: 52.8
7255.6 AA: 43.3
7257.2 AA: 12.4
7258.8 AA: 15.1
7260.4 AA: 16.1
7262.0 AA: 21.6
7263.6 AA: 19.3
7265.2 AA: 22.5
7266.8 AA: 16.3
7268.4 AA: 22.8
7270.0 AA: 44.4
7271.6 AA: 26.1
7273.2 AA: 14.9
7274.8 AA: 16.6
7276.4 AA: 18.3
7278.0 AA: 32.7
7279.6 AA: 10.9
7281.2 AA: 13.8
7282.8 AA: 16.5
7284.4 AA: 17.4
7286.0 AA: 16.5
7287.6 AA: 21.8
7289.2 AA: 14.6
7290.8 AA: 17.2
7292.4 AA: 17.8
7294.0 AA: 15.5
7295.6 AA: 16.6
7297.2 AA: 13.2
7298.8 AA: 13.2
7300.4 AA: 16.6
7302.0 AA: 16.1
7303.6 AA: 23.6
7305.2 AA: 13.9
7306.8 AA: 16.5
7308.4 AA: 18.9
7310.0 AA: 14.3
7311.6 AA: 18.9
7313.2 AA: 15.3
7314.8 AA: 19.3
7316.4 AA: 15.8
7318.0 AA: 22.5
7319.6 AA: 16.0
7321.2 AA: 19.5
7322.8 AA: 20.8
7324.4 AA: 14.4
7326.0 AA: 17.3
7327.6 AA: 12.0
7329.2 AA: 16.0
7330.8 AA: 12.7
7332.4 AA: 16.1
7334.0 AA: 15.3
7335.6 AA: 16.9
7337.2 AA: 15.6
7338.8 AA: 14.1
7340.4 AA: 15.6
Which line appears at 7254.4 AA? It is [S II] 6716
